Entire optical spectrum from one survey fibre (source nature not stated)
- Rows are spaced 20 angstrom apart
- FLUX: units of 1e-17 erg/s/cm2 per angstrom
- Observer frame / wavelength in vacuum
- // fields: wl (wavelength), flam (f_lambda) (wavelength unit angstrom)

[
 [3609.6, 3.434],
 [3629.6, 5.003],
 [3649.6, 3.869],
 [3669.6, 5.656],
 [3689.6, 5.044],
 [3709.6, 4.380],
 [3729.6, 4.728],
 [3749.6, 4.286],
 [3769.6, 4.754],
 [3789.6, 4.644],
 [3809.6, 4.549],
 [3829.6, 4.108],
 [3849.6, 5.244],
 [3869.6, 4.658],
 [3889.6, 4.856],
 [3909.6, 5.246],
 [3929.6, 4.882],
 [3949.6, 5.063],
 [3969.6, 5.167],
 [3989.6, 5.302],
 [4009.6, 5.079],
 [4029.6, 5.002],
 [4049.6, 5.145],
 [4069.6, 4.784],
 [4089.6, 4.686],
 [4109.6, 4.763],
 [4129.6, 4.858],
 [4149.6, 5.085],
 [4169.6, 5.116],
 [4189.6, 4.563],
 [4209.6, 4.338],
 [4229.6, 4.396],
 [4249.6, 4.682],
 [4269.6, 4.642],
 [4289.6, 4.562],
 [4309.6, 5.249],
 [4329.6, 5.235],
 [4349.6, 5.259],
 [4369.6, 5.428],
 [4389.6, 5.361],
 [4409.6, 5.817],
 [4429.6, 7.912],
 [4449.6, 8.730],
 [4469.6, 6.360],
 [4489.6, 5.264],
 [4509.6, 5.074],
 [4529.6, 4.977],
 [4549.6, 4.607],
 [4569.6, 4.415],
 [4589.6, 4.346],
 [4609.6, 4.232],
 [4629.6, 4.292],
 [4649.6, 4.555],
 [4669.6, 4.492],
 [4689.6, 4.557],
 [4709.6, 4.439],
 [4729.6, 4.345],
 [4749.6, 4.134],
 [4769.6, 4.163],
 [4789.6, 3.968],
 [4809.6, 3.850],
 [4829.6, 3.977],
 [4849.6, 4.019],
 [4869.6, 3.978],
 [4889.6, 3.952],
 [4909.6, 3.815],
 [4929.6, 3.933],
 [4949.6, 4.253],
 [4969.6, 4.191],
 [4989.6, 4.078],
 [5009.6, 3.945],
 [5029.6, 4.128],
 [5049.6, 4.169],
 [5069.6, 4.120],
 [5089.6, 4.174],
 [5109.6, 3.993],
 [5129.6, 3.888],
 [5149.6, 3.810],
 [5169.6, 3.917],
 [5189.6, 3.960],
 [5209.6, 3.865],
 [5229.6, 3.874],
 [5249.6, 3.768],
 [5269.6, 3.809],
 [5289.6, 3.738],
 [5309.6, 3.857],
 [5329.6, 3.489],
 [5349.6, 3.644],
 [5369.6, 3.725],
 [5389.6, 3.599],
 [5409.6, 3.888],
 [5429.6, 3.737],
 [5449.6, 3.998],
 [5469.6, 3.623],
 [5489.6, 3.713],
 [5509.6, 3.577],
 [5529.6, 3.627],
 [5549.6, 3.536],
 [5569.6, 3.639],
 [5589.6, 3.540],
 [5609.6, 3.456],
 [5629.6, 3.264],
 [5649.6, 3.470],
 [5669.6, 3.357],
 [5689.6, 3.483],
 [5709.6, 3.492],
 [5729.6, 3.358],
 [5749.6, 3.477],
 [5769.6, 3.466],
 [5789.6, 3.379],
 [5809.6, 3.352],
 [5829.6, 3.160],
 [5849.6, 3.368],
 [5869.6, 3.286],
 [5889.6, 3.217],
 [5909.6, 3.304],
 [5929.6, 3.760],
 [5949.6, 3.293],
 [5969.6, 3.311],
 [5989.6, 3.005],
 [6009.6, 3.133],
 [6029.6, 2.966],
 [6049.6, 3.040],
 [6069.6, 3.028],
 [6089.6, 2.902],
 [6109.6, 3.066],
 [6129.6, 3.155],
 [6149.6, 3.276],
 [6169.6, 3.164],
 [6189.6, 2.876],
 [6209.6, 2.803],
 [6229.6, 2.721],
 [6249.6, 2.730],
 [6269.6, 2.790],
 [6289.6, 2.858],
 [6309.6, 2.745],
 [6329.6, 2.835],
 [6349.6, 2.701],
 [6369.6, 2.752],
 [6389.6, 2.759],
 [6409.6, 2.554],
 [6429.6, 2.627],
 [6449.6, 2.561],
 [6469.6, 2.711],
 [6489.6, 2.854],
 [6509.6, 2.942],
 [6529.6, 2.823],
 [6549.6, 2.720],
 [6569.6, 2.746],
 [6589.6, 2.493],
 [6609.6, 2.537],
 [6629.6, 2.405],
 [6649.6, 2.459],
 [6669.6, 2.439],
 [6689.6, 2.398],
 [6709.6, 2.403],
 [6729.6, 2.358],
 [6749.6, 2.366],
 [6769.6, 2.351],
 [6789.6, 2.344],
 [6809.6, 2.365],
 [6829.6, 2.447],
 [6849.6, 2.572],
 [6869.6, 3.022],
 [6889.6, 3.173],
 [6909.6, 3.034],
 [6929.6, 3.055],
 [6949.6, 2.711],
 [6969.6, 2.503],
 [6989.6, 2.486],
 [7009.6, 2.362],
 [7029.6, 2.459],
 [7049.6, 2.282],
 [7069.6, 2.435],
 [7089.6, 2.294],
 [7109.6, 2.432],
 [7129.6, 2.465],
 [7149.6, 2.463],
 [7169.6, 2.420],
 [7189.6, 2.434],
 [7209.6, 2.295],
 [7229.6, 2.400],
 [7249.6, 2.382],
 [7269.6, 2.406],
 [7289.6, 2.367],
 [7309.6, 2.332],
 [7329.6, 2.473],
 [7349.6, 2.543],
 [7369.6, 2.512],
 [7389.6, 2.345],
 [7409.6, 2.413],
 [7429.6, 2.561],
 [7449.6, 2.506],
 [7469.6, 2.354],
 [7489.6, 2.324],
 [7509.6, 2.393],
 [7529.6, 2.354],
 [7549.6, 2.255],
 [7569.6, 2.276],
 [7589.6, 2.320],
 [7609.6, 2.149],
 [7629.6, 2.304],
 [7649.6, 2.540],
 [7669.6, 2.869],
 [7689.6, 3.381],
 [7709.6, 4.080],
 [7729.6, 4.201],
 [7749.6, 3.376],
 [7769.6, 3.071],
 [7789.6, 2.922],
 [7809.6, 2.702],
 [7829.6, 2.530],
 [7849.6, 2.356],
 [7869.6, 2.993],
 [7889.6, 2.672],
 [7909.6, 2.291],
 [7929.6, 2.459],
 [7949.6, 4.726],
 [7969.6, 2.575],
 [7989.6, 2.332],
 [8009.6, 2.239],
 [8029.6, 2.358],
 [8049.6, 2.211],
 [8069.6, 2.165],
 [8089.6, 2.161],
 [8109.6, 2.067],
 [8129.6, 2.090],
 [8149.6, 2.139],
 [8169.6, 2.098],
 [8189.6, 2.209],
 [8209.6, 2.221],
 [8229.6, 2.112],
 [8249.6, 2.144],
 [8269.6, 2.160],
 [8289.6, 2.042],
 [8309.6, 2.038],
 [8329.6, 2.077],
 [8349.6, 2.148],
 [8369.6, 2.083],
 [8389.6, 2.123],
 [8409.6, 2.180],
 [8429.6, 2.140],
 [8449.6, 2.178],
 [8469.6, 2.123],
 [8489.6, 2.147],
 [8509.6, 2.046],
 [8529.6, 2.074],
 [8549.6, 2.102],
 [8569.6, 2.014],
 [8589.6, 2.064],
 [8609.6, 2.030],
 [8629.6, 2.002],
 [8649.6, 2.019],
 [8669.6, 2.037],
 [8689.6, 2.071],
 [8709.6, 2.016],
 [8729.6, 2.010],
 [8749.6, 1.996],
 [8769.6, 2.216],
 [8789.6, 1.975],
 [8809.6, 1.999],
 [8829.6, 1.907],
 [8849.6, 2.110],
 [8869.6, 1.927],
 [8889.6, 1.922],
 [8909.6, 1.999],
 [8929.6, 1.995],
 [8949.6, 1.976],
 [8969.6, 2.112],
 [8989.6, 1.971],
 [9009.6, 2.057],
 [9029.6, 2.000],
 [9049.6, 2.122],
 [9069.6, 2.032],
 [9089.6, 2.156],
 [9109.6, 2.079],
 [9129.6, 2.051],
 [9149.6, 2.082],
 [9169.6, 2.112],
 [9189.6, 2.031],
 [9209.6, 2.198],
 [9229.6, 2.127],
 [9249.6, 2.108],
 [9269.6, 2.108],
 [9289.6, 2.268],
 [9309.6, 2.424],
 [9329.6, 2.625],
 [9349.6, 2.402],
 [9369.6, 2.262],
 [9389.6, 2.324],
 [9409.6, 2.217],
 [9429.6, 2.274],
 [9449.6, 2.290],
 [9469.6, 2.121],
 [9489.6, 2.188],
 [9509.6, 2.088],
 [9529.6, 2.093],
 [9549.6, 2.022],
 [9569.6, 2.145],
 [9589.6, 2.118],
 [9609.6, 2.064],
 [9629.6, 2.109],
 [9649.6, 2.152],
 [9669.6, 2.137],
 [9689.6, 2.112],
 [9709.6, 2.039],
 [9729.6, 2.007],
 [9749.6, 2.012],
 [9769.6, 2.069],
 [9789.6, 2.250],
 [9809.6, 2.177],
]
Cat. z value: 0.59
